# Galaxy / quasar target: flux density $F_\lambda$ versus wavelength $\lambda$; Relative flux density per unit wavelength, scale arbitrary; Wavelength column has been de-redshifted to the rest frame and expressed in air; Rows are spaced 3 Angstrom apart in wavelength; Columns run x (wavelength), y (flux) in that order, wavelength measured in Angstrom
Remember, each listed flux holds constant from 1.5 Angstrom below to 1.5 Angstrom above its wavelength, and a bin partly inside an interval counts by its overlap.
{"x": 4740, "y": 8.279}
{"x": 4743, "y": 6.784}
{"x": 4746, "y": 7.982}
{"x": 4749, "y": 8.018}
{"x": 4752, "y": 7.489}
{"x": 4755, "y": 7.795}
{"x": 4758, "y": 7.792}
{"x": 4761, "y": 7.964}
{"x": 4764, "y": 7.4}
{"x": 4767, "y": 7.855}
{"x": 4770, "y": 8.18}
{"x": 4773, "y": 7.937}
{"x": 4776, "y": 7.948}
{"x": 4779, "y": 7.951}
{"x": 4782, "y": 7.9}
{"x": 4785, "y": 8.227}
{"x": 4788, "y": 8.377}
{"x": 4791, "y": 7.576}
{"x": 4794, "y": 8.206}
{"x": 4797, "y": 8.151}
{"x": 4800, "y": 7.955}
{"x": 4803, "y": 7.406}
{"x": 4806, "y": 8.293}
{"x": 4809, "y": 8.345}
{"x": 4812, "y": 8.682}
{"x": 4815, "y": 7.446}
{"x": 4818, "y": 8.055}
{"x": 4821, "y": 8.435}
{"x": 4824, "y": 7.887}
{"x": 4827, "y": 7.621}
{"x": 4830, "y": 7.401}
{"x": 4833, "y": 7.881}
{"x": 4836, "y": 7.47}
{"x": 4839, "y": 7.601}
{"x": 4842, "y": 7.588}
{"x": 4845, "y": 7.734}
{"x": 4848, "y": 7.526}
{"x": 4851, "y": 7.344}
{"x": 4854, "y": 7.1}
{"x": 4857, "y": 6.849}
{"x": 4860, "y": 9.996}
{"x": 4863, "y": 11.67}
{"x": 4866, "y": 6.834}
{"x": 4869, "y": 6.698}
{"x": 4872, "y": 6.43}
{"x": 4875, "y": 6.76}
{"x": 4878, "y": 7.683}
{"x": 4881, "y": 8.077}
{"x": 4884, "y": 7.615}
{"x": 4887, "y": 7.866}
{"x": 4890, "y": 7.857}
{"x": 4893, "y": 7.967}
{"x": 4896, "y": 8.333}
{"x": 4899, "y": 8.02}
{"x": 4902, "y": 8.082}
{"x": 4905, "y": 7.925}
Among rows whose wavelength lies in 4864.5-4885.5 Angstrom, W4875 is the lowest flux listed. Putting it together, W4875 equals 6.43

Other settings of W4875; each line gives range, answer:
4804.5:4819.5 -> 7.446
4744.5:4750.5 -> 7.982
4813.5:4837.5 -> 7.401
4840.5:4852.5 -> 7.344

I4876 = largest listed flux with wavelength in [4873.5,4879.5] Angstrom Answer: 7.683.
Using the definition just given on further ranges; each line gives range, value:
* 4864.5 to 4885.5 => 8.077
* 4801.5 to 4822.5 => 8.682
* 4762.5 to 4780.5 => 8.18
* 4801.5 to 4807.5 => 8.293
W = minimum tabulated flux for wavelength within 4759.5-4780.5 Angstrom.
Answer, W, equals 7.4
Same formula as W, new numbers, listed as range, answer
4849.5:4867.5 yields 6.834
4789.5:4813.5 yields 7.406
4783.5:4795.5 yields 7.576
